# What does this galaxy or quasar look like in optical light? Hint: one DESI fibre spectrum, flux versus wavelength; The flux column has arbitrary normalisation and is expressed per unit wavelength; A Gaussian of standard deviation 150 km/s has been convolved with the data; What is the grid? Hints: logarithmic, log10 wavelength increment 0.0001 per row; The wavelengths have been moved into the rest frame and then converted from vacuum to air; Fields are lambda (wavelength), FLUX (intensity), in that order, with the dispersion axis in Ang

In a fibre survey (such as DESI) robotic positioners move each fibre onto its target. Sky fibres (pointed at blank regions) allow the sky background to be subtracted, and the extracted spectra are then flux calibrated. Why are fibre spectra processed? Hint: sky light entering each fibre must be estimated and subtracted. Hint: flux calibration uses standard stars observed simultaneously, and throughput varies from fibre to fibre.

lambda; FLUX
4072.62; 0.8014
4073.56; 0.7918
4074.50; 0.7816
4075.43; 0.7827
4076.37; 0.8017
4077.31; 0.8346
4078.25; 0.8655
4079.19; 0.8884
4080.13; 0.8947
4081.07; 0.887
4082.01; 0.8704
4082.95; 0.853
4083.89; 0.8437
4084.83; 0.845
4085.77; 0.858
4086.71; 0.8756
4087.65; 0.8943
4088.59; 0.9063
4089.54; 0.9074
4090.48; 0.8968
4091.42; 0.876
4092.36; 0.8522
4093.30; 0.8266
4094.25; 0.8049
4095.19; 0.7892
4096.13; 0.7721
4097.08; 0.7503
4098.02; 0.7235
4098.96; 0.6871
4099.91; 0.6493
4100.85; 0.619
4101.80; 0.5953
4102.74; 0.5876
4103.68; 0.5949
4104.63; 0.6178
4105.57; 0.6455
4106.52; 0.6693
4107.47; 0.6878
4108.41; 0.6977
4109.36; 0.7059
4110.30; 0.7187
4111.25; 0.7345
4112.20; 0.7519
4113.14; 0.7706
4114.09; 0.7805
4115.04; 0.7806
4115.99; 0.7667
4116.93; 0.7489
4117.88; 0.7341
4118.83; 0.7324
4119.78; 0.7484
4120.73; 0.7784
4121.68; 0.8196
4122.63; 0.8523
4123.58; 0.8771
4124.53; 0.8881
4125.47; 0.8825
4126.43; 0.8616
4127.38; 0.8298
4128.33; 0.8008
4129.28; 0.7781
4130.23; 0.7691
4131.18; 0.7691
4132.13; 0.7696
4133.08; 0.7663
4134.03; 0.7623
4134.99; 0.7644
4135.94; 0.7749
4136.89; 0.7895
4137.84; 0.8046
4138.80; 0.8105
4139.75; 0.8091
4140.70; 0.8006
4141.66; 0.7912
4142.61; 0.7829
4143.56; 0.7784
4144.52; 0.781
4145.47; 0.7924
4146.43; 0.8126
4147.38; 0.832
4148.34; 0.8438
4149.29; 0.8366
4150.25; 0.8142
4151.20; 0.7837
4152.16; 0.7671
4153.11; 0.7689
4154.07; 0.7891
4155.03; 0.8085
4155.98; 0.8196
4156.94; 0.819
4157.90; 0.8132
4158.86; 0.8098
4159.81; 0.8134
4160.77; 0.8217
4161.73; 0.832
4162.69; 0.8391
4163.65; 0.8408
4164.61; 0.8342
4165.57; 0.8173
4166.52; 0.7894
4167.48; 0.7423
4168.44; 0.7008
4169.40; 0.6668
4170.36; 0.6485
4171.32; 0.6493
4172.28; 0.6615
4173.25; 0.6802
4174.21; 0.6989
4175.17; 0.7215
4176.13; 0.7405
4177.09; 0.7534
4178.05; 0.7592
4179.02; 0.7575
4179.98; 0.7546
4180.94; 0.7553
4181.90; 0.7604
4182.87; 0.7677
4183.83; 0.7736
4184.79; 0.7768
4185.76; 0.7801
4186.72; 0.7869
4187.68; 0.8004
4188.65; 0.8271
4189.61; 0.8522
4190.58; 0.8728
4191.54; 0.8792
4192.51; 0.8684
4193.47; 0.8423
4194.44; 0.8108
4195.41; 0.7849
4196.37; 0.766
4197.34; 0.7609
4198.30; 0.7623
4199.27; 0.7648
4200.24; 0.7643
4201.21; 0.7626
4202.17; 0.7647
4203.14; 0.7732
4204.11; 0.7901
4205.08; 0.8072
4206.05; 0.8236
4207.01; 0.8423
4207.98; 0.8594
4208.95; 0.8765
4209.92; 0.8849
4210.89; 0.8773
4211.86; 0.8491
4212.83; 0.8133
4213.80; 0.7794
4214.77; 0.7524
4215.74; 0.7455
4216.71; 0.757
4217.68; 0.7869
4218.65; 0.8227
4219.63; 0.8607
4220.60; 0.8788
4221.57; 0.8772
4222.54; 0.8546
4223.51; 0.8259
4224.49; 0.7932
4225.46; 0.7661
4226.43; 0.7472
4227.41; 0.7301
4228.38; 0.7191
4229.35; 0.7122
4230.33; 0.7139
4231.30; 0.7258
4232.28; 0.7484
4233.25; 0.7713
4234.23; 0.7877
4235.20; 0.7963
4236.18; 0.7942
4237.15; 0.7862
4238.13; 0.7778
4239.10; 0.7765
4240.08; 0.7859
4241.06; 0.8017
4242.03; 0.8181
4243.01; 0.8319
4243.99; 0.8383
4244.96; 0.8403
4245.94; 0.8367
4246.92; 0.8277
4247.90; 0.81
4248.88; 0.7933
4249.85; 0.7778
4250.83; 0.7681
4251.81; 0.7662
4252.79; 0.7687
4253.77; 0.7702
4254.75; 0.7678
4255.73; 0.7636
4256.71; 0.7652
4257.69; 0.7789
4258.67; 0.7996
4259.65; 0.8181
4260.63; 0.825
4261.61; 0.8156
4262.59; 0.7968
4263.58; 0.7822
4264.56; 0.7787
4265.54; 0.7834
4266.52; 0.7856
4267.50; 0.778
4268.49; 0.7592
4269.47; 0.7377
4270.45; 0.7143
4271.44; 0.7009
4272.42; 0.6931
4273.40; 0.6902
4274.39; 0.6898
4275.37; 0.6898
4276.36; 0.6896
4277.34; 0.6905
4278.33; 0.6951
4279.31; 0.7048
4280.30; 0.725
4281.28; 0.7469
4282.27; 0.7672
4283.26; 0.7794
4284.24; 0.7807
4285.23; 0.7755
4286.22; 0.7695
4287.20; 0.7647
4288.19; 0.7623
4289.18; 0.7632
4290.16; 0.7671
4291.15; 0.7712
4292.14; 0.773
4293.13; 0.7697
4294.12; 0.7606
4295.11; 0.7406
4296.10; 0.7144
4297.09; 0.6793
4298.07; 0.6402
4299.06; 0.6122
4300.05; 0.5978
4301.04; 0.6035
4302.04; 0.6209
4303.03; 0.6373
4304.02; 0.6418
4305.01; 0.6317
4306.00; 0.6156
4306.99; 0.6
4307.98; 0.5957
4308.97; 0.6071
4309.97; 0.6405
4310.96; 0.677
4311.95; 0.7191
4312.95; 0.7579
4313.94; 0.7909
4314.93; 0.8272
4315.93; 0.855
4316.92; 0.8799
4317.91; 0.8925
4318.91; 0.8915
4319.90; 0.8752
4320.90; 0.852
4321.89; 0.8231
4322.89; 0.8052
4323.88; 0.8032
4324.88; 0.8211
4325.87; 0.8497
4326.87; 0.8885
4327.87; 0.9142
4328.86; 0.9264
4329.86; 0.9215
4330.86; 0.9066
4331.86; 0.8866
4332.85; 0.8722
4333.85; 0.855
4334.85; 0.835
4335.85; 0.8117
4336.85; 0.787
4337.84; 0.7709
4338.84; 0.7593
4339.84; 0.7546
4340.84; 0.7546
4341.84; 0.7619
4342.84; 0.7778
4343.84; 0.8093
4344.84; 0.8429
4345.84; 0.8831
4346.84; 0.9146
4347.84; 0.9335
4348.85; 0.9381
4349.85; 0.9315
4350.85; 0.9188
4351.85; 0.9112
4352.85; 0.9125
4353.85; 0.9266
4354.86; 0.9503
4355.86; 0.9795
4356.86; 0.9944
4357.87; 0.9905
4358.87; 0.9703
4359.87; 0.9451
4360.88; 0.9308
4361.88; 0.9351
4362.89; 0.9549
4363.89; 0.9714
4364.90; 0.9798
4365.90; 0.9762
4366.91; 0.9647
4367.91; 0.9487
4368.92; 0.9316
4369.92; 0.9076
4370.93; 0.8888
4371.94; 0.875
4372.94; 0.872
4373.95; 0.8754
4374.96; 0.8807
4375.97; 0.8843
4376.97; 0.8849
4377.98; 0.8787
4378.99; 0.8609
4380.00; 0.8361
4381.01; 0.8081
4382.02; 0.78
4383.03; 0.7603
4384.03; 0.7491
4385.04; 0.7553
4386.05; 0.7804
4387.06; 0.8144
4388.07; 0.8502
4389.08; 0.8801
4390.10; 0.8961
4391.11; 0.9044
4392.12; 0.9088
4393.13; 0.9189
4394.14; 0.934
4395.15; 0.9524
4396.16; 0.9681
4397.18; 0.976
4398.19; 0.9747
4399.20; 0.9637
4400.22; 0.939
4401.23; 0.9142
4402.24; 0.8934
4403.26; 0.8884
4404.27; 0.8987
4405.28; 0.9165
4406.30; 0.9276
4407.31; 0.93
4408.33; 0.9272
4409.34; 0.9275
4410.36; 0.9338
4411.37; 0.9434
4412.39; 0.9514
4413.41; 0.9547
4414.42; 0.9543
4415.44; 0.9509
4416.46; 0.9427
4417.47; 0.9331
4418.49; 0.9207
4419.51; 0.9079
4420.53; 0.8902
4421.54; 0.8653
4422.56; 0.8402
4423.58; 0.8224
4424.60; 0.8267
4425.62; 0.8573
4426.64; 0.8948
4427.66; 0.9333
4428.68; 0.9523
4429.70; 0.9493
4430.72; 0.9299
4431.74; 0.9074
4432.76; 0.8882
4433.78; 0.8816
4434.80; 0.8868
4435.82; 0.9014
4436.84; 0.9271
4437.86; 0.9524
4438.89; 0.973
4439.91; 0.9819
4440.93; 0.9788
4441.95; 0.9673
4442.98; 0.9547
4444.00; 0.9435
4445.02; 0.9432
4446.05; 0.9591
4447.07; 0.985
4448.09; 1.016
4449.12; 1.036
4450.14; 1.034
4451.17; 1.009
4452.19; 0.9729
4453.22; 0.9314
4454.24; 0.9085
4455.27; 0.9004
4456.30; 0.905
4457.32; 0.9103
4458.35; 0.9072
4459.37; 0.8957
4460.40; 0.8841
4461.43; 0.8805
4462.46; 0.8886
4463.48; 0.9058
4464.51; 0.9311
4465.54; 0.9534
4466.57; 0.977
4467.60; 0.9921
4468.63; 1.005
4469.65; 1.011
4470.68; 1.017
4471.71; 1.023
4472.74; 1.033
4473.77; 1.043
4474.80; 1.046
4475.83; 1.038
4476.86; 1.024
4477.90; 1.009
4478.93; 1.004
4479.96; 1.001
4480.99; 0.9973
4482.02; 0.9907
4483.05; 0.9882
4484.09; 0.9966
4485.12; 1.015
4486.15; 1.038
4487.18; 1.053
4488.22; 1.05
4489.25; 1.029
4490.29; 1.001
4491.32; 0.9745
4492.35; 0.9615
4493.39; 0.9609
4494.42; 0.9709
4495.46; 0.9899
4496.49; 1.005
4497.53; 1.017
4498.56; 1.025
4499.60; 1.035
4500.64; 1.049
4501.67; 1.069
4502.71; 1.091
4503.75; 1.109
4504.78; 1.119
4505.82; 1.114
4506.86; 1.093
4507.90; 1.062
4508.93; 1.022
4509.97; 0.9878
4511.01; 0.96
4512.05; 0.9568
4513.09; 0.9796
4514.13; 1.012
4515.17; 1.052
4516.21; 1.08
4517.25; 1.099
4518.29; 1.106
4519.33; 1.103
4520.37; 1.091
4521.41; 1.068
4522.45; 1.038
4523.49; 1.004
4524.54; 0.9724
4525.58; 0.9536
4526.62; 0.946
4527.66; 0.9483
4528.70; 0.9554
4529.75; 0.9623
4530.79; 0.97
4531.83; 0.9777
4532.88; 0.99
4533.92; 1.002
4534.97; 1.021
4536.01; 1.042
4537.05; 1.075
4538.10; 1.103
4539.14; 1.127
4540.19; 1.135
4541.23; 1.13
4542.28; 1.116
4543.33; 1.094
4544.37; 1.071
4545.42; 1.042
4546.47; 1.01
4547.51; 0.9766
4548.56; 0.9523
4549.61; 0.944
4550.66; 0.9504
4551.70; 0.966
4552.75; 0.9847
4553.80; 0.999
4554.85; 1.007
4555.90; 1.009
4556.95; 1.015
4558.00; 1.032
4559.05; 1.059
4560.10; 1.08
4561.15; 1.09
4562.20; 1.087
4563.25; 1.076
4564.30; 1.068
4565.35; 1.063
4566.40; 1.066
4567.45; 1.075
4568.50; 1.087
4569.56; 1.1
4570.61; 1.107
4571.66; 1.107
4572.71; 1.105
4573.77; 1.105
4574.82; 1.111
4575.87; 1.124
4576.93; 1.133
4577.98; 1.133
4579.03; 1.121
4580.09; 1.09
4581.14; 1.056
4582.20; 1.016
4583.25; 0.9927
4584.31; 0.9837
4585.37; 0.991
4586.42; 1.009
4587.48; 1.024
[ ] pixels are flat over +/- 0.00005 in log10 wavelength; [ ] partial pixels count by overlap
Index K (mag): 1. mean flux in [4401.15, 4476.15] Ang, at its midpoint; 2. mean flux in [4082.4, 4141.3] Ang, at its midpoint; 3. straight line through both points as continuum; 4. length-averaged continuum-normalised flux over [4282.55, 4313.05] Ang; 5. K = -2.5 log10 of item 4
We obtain 0.24 mag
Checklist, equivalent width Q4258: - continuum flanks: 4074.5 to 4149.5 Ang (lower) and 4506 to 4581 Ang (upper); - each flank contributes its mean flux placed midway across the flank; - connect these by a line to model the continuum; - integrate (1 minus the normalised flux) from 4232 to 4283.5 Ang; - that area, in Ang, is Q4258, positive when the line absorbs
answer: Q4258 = 6.1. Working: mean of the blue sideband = 0.786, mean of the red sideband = 1.05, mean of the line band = 0.769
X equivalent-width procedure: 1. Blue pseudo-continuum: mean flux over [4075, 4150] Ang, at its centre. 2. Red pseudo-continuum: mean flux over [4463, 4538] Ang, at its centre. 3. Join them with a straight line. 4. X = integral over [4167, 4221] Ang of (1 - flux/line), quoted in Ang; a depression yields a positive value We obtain 3.4 Ang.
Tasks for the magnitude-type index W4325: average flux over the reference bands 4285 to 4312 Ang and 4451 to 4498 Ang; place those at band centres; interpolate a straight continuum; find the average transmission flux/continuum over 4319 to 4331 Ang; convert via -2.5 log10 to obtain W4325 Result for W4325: -0.184 mag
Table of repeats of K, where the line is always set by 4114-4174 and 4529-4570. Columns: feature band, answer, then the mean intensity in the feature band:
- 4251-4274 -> 0.13 mag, 0.766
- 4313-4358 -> 0.05 mag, 0.864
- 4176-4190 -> 0.05 mag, 0.777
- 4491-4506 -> -0.03 mag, 1.03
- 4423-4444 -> 0.06 mag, 0.919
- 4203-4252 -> 0.05 mag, 0.8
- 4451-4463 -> 0.08 mag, 0.914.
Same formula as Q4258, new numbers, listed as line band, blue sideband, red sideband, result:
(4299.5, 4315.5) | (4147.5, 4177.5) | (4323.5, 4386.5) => 3.6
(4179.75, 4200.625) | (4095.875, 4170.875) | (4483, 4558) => 0.2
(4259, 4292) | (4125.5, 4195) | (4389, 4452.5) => 3.8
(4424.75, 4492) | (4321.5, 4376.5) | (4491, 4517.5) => 1.6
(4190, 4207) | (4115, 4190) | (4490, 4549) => 0.3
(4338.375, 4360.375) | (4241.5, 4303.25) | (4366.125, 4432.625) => -1.3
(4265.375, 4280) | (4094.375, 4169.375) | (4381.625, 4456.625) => 2.1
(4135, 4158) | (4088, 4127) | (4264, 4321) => -1.5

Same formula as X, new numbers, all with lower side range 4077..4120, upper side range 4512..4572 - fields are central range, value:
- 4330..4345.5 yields 1.69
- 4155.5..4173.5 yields 0.93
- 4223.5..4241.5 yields 1.85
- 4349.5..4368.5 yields -0.50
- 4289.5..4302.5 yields 2.82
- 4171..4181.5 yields 1.23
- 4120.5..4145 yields -0.34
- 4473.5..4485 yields -0.14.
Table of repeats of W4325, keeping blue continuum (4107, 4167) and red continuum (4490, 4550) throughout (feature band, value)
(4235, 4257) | 0.09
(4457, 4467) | 0.09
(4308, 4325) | 0.15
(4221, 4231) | 0.10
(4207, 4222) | 0.02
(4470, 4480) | -0.02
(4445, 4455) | 0.01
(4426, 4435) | 0.07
